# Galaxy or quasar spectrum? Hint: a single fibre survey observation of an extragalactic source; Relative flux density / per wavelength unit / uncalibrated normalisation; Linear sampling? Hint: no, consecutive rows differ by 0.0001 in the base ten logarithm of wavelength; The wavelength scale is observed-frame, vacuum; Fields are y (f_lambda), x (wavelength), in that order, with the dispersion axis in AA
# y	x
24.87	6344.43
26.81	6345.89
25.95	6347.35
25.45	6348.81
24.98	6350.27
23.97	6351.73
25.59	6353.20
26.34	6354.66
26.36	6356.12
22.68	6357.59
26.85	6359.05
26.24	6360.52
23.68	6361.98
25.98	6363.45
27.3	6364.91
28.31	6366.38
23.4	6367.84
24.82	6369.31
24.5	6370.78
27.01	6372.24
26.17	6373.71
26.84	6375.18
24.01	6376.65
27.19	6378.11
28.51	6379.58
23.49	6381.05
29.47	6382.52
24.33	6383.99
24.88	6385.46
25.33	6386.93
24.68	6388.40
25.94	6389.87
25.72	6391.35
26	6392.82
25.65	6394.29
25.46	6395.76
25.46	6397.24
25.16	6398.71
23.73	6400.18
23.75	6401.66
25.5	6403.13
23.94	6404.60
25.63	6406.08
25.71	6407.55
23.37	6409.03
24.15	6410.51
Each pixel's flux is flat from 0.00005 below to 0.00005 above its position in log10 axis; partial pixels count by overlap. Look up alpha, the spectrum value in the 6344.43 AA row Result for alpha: 24.87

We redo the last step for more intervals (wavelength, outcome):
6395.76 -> 25.46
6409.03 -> 23.37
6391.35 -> 25.72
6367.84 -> 23.4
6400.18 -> 23.73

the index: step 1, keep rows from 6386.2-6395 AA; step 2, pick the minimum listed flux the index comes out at 24.68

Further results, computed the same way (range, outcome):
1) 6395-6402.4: 23.73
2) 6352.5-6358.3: 22.68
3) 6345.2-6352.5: 23.97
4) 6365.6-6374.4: 23.4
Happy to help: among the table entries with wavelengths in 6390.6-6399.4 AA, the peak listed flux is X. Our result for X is 26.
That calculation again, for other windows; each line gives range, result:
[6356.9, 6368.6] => 28.31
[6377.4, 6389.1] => 29.47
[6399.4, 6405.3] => 25.5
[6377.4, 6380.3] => 28.51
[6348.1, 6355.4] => 26.34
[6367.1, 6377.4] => 27.01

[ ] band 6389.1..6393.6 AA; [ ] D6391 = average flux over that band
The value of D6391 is 25.9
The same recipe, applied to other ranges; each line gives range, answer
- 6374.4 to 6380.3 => 26.6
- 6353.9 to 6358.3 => 25.1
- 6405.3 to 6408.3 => 25.6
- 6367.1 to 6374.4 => 25.2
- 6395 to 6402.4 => 24.7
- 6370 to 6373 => 25.8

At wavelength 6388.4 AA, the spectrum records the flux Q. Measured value 24.68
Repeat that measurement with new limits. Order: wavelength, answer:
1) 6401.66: 23.75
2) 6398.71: 25.16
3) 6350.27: 24.98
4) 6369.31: 24.82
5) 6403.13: 25.5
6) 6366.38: 28.31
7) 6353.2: 25.59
